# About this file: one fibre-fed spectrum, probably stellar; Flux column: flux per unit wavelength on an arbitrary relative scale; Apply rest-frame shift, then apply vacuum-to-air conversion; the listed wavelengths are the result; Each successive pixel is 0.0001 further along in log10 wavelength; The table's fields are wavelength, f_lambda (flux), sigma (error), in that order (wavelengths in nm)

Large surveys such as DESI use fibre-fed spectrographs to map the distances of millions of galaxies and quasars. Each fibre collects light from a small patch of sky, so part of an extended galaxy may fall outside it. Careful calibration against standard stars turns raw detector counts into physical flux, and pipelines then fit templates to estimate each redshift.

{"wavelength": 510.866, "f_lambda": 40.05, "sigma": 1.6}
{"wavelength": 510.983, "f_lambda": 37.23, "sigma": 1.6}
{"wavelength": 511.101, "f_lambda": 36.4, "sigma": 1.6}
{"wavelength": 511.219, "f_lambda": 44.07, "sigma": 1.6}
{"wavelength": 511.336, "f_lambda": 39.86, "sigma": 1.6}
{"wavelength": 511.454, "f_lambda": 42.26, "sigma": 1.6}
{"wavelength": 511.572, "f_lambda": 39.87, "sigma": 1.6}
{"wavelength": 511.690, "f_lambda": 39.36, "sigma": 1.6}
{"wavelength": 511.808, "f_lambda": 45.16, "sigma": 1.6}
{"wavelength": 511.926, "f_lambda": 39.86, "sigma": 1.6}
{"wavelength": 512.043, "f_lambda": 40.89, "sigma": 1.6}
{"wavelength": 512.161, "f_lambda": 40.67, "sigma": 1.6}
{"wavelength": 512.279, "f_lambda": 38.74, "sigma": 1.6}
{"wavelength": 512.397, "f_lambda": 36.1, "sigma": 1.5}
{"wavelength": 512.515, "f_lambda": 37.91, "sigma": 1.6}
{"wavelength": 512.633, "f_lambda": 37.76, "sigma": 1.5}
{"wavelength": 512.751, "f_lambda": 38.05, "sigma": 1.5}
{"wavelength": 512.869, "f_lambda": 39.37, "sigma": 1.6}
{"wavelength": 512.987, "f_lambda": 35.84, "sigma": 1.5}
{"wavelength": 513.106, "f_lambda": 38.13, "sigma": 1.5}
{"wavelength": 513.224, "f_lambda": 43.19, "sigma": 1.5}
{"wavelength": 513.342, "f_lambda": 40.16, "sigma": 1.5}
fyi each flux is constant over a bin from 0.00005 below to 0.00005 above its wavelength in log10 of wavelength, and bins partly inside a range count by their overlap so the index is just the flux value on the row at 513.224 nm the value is 43.19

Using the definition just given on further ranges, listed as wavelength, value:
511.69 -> 39.36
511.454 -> 42.26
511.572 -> 39.87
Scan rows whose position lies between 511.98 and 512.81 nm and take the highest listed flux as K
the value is 40.89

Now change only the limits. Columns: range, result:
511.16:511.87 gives 45.16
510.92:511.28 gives 44.07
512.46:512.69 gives 37.91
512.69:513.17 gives 39.37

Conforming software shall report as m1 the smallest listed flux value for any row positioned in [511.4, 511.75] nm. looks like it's 39.36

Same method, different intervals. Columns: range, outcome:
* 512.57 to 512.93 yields 37.76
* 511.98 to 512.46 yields 36.1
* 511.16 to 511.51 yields 39.86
